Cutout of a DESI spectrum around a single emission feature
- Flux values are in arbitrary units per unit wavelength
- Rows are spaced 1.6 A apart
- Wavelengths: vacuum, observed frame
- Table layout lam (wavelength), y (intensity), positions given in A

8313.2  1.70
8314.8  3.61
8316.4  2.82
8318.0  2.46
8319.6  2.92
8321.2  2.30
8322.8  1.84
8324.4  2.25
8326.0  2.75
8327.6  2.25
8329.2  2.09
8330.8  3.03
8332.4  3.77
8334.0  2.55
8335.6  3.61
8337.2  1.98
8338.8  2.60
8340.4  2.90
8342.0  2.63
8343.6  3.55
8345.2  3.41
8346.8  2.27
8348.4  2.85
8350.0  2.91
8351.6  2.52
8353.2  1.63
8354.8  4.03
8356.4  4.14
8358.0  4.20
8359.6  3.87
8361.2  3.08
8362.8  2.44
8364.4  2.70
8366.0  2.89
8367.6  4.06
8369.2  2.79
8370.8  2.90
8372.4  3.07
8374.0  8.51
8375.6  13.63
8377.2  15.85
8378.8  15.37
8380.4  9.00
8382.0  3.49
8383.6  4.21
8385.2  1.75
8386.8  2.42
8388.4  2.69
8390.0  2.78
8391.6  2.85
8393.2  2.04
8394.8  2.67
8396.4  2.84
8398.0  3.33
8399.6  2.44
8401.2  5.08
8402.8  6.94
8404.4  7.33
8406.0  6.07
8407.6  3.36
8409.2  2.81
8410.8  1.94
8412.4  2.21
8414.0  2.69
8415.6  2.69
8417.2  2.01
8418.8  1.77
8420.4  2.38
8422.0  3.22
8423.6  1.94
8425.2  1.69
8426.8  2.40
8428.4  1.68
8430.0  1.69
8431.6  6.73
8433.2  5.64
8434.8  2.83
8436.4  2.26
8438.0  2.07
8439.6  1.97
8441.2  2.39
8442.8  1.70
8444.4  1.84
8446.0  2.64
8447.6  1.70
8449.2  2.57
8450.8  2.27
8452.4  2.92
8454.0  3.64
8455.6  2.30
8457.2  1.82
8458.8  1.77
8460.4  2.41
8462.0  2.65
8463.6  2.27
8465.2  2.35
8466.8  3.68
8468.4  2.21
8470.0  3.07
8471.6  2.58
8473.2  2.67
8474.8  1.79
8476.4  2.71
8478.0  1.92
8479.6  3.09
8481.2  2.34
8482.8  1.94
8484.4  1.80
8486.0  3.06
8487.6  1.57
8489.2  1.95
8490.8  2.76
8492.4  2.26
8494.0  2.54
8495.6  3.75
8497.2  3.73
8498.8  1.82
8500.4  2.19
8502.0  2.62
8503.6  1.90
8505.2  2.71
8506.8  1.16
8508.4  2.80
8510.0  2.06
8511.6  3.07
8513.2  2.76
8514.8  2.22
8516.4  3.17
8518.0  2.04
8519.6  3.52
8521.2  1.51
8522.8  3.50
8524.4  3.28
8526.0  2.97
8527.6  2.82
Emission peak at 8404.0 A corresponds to [N II]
